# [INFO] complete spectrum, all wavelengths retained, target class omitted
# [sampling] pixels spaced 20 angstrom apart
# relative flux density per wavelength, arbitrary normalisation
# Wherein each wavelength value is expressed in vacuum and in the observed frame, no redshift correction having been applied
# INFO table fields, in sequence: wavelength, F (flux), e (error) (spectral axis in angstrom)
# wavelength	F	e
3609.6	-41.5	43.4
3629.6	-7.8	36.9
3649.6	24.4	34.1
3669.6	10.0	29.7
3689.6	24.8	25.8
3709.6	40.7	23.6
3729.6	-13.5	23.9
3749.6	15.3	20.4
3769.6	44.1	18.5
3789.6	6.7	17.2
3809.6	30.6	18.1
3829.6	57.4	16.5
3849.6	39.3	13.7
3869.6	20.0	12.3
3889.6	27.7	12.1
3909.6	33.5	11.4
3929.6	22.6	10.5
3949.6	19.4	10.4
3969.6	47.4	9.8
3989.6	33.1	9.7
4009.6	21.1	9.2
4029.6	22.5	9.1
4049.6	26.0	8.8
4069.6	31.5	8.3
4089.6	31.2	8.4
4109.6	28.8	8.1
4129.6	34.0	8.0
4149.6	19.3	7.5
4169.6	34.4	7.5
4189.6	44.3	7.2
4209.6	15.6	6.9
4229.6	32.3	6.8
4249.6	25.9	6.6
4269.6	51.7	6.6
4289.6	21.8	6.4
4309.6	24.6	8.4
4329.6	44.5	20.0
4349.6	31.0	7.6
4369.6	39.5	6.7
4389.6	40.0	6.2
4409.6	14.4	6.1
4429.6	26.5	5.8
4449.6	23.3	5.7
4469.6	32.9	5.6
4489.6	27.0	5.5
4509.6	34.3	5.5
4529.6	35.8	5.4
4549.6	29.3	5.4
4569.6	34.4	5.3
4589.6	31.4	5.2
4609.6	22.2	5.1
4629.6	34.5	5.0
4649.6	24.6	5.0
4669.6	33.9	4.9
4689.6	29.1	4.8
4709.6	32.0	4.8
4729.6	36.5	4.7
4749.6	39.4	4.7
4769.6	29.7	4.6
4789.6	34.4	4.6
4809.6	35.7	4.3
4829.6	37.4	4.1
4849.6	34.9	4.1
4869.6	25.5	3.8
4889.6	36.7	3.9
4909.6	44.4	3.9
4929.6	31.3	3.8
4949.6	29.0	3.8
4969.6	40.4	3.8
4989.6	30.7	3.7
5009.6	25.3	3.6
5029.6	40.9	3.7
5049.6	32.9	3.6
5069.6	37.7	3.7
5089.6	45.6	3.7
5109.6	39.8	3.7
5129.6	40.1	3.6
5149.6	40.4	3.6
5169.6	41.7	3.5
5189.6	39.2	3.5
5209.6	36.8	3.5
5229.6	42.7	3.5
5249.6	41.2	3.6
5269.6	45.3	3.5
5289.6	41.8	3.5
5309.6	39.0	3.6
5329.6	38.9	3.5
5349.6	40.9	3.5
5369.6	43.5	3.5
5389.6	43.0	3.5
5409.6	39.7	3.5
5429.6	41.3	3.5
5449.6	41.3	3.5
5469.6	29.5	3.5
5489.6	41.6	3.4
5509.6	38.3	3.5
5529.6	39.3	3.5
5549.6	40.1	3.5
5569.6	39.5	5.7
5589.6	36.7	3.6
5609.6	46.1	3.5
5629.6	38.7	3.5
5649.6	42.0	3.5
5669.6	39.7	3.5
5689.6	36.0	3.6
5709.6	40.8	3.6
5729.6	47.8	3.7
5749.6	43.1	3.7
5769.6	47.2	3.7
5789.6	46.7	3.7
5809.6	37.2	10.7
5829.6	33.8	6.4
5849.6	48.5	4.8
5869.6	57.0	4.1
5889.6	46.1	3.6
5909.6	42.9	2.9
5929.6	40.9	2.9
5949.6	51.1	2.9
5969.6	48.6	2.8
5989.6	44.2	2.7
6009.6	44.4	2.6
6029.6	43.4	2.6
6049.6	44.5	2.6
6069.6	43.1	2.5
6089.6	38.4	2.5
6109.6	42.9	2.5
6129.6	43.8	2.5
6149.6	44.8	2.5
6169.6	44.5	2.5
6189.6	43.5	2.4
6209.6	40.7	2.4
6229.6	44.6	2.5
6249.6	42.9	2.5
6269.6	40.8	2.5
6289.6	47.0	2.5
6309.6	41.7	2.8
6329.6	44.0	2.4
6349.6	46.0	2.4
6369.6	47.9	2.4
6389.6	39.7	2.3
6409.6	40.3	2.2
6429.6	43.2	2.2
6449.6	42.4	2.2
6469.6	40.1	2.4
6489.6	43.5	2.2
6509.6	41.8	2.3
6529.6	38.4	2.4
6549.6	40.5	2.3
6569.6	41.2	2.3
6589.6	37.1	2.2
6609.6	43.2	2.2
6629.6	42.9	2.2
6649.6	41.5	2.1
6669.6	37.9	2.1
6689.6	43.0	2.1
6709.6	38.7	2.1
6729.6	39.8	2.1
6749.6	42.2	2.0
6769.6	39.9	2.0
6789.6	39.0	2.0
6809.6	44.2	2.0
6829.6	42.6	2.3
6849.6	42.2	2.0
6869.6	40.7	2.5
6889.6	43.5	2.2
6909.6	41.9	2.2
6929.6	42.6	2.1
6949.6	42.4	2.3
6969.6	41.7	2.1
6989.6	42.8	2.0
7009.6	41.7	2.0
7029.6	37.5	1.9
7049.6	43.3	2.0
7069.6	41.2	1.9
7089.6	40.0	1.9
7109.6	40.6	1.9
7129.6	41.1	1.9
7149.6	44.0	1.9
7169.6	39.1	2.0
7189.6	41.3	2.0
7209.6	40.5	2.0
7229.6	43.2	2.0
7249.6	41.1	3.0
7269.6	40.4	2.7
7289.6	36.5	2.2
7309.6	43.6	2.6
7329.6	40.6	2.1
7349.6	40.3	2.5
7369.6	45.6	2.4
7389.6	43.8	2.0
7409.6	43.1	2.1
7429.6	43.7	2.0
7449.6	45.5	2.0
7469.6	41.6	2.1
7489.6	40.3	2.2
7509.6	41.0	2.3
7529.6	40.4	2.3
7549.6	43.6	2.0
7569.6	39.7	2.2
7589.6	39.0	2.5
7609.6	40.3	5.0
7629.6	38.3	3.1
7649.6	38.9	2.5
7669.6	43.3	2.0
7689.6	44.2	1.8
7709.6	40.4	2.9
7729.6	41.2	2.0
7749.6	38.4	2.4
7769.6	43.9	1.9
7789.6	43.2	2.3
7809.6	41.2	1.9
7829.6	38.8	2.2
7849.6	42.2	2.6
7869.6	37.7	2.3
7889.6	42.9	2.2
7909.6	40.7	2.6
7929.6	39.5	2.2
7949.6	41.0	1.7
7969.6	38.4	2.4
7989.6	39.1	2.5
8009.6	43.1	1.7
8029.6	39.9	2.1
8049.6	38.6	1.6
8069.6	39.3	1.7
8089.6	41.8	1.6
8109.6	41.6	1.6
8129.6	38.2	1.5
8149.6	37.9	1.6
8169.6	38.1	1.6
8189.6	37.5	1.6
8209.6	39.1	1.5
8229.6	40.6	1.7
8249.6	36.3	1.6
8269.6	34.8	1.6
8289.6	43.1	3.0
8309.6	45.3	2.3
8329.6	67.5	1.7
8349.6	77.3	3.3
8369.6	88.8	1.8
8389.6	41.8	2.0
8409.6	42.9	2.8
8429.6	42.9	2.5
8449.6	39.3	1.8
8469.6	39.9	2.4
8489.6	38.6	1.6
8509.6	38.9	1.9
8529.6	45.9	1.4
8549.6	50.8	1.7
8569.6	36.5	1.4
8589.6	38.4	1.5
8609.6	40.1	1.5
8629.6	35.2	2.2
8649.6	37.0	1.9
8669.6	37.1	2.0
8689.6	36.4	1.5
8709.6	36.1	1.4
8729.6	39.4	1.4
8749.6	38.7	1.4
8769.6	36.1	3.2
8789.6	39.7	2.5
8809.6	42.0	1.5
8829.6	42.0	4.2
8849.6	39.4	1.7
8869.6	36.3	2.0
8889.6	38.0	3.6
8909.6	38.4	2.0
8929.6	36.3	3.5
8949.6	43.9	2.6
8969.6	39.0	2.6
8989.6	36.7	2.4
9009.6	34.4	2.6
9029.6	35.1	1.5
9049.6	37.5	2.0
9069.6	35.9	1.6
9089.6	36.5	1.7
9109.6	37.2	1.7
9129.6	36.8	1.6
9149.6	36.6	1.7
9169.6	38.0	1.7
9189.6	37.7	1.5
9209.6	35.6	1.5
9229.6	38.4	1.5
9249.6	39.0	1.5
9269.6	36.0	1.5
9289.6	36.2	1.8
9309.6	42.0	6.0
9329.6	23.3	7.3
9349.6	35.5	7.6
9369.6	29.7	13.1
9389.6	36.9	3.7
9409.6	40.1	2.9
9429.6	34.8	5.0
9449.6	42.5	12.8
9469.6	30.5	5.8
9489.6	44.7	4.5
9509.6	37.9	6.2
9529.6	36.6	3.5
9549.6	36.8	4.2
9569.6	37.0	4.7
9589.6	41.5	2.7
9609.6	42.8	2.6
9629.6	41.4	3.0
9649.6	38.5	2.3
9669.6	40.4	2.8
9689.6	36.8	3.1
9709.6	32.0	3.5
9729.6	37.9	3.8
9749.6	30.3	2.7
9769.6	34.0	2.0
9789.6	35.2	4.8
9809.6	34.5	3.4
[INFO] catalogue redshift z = 0.27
